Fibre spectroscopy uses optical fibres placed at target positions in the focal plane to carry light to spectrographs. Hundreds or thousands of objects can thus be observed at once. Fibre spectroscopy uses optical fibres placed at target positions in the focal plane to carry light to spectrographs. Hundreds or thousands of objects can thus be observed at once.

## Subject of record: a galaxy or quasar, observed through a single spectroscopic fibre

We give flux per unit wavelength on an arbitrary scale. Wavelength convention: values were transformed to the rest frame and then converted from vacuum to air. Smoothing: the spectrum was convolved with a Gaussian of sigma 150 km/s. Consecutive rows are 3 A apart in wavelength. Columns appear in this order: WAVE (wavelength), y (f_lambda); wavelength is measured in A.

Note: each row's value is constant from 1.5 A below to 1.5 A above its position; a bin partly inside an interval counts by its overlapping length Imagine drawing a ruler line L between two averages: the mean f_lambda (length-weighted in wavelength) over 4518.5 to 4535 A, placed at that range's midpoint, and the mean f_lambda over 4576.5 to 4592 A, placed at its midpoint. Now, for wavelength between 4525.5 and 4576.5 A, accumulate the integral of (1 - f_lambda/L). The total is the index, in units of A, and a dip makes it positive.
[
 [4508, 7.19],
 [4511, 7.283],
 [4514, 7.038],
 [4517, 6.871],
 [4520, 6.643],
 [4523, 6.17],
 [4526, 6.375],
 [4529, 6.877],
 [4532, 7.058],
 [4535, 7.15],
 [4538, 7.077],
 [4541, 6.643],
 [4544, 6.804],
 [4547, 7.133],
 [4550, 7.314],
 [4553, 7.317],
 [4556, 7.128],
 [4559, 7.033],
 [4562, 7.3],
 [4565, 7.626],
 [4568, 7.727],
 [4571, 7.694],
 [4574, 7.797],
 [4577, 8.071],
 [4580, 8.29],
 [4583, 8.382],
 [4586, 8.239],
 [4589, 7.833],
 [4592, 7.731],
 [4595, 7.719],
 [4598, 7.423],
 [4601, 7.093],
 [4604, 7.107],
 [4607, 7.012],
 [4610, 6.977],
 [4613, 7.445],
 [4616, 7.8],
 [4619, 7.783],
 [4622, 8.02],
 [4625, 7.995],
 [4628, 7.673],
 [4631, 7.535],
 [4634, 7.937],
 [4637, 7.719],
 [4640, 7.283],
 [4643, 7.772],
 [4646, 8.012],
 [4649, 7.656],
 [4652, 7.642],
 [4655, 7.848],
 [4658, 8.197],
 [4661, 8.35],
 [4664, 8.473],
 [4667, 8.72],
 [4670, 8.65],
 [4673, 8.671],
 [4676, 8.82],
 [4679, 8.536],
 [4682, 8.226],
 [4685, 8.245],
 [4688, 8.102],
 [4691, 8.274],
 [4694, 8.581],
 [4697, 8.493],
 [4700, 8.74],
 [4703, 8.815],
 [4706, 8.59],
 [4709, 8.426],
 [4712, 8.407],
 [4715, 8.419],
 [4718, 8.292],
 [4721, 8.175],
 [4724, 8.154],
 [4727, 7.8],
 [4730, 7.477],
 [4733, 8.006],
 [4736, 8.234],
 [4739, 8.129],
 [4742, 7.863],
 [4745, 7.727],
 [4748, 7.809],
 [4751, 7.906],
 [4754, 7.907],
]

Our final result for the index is 0.49 A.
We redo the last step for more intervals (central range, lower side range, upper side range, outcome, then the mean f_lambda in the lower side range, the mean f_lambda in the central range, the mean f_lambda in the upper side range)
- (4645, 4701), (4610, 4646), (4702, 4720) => -1.4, 7.7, 8.33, 8.47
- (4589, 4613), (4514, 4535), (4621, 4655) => 0.2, 6.73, 7.34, 7.75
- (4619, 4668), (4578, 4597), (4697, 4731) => 1.4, 8.02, 7.91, 8.32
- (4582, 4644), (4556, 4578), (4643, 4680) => 2.1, 7.56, 7.63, 8.27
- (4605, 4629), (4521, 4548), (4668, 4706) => 0.5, 6.8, 7.58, 8.52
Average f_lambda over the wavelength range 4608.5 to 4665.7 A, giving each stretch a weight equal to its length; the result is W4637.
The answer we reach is 7.8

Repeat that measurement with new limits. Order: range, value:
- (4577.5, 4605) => 7.78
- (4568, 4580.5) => 7.91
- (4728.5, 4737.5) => 7.91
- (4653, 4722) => 8.43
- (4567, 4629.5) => 7.71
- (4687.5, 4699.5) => 8.42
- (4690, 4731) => 8.34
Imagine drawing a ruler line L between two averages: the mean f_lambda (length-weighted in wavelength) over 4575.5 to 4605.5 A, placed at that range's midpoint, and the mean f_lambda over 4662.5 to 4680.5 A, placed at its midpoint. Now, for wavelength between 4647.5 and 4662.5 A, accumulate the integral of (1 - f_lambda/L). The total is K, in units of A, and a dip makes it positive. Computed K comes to 0.9 A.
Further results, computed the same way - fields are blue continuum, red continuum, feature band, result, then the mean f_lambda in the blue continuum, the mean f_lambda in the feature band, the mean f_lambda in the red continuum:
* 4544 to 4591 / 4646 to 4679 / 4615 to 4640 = 0.86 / 7.63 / 7.78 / 8.3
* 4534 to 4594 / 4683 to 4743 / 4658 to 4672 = -0.86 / 7.52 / 8.52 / 8.26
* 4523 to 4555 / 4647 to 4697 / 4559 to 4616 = -1.47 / 6.94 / 7.63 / 8.31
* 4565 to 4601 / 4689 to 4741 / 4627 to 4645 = 0.82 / 7.86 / 7.66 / 8.29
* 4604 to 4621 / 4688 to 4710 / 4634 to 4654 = 0.27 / 7.4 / 7.7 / 8.53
